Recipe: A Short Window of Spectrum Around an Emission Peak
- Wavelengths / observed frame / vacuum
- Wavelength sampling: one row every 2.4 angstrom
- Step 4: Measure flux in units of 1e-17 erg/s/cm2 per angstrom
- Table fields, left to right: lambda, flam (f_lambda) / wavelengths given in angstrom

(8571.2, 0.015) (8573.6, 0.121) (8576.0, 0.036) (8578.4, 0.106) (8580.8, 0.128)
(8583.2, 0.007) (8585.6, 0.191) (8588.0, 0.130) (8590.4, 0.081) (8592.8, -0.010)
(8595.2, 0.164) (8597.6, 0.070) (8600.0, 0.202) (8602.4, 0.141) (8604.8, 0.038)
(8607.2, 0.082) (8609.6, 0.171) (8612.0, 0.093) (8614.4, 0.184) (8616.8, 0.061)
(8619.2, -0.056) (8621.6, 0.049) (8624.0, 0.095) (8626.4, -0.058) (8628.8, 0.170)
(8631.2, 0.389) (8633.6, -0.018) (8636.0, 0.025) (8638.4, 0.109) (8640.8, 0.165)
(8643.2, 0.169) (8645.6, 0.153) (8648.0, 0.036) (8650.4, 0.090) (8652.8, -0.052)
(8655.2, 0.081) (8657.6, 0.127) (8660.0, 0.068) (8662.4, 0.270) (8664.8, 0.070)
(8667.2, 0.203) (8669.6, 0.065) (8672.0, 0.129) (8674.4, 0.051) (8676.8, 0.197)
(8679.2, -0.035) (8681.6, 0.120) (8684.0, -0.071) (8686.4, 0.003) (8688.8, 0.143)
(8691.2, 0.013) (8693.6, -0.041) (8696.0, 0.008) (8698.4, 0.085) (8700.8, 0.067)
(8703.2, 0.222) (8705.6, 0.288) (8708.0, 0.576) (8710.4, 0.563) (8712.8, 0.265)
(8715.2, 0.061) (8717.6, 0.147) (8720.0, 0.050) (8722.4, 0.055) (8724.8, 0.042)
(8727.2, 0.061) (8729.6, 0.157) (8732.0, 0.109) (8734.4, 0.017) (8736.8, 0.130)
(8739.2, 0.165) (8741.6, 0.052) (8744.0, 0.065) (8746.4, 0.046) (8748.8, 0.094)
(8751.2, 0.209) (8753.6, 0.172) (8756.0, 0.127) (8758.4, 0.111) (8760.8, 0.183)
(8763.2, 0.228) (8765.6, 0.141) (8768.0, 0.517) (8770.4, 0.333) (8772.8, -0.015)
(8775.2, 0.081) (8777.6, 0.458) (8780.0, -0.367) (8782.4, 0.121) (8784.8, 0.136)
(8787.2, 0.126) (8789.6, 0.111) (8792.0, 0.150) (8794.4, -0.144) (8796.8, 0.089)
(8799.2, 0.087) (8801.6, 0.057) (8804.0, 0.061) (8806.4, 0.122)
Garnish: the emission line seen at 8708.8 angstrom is H-gamma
